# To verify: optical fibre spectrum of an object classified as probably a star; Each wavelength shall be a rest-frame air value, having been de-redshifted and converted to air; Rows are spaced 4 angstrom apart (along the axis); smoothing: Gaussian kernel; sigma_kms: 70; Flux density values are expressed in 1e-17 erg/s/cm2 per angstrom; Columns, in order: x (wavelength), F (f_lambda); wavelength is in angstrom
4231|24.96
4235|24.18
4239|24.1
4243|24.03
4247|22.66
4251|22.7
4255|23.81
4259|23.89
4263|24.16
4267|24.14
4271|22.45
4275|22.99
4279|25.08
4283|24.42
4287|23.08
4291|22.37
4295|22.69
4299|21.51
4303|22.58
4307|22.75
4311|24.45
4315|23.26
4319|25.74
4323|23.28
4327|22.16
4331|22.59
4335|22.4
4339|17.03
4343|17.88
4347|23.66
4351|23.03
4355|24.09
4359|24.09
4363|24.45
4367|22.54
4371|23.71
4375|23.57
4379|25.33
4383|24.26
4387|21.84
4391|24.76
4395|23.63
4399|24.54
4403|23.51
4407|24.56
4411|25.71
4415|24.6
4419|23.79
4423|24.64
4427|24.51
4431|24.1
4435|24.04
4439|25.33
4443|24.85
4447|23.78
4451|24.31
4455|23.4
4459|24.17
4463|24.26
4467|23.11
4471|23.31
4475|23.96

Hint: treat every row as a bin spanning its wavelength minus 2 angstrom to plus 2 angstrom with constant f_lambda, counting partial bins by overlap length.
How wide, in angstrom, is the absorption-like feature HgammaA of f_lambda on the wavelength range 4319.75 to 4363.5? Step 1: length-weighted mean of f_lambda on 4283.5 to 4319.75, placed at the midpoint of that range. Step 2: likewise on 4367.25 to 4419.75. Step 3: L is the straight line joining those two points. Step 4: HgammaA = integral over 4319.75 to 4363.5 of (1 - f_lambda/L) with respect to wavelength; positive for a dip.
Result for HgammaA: 2.4 angstrom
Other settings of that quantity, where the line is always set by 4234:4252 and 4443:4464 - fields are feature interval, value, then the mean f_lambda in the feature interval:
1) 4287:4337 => 1.53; 23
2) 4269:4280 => 0.12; 23.4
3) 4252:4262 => -0.08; 23.8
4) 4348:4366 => 0.00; 23.8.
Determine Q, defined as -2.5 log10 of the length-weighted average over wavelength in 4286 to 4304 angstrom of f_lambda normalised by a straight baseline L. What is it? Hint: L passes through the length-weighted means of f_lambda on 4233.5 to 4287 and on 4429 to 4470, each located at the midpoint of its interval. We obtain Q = 0.06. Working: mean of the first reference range 23.7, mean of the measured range 22.4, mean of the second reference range 24.1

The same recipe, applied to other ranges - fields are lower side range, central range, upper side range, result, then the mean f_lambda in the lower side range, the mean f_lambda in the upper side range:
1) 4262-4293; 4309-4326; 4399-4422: -0.01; 23.6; 24.5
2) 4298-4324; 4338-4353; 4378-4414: 0.15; 23.4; 24.2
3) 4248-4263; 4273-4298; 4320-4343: -0.03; 23.5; 21.4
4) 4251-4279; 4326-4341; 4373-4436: 0.14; 23.6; 24.2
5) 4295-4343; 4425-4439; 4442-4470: -0.03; 22.3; 23.9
